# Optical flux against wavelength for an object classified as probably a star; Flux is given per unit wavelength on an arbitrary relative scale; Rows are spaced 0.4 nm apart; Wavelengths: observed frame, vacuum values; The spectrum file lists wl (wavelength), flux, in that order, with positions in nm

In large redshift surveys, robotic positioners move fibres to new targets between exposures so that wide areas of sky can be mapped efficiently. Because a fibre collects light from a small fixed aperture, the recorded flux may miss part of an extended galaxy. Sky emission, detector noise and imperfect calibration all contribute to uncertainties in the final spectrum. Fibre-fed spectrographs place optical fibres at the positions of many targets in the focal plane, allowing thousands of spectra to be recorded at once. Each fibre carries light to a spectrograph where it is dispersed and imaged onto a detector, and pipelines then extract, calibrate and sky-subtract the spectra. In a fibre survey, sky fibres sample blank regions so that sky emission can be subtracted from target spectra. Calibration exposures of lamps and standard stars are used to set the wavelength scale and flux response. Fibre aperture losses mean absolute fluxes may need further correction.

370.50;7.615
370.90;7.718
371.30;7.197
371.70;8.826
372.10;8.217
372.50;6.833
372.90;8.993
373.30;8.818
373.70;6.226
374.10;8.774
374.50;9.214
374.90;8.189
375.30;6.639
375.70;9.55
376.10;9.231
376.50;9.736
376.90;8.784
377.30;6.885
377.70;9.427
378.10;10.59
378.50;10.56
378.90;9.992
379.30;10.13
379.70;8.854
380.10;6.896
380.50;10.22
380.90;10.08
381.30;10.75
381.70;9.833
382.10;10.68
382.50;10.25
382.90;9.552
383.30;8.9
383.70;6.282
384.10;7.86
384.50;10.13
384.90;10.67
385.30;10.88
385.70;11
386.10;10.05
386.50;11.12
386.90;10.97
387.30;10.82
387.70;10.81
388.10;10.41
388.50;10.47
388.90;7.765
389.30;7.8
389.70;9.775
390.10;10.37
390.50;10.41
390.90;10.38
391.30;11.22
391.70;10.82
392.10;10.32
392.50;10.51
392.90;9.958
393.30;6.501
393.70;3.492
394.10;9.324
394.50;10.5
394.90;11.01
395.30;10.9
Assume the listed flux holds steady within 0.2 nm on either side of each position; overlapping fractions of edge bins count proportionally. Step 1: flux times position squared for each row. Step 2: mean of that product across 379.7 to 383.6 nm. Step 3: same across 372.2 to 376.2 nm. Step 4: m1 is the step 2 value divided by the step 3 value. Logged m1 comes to 1.21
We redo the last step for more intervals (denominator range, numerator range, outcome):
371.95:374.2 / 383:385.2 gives 1.19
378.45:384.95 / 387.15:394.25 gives 1.05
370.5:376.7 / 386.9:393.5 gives 1.31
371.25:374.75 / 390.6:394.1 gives 1.25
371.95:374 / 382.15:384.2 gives 1.18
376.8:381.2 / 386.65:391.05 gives 1.13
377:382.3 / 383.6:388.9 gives 1.09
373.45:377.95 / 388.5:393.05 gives 1.28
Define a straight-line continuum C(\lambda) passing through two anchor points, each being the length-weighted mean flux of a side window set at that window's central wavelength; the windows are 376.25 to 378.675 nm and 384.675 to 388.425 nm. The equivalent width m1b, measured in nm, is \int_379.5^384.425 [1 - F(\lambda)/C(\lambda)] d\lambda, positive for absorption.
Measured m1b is 0.395 nm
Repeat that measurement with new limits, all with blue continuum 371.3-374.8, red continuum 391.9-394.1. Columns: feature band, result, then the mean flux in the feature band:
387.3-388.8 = -0.395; 10.4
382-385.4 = -0.483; 9.39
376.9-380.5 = -0.440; 9.2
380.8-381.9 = -0.271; 10.2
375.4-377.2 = -0.187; 9.04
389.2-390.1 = -0.109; 9.25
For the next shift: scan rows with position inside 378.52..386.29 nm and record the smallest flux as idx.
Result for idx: 6.282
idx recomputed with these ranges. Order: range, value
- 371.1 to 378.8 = 6.226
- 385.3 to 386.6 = 10.05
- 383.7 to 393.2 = 7.765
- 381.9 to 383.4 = 8.9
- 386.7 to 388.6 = 10.41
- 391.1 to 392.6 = 10.32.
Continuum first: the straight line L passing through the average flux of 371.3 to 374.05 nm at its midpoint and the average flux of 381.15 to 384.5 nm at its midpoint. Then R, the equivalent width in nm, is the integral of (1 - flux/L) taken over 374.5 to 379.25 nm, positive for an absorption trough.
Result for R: -0.32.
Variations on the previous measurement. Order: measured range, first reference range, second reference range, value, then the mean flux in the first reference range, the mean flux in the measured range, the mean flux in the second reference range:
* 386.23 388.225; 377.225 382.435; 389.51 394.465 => -0.264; 9.69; 10.8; 9.46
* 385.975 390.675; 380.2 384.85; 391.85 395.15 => -0.421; 9.48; 10.1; 9.01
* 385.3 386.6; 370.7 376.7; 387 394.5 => -0.215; 8.28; 10.7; 9.55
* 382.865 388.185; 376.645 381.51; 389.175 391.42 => -0.101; 9.43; 9.96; 10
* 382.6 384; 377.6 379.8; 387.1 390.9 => 0.223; 10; 8.36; 9.88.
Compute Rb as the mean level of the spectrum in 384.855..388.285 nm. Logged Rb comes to 10.8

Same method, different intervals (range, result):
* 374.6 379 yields 9.04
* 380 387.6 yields 9.89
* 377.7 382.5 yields 9.87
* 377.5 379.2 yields 10.1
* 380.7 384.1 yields 9.44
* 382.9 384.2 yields 7.95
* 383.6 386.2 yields 9.66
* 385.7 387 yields 10.7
